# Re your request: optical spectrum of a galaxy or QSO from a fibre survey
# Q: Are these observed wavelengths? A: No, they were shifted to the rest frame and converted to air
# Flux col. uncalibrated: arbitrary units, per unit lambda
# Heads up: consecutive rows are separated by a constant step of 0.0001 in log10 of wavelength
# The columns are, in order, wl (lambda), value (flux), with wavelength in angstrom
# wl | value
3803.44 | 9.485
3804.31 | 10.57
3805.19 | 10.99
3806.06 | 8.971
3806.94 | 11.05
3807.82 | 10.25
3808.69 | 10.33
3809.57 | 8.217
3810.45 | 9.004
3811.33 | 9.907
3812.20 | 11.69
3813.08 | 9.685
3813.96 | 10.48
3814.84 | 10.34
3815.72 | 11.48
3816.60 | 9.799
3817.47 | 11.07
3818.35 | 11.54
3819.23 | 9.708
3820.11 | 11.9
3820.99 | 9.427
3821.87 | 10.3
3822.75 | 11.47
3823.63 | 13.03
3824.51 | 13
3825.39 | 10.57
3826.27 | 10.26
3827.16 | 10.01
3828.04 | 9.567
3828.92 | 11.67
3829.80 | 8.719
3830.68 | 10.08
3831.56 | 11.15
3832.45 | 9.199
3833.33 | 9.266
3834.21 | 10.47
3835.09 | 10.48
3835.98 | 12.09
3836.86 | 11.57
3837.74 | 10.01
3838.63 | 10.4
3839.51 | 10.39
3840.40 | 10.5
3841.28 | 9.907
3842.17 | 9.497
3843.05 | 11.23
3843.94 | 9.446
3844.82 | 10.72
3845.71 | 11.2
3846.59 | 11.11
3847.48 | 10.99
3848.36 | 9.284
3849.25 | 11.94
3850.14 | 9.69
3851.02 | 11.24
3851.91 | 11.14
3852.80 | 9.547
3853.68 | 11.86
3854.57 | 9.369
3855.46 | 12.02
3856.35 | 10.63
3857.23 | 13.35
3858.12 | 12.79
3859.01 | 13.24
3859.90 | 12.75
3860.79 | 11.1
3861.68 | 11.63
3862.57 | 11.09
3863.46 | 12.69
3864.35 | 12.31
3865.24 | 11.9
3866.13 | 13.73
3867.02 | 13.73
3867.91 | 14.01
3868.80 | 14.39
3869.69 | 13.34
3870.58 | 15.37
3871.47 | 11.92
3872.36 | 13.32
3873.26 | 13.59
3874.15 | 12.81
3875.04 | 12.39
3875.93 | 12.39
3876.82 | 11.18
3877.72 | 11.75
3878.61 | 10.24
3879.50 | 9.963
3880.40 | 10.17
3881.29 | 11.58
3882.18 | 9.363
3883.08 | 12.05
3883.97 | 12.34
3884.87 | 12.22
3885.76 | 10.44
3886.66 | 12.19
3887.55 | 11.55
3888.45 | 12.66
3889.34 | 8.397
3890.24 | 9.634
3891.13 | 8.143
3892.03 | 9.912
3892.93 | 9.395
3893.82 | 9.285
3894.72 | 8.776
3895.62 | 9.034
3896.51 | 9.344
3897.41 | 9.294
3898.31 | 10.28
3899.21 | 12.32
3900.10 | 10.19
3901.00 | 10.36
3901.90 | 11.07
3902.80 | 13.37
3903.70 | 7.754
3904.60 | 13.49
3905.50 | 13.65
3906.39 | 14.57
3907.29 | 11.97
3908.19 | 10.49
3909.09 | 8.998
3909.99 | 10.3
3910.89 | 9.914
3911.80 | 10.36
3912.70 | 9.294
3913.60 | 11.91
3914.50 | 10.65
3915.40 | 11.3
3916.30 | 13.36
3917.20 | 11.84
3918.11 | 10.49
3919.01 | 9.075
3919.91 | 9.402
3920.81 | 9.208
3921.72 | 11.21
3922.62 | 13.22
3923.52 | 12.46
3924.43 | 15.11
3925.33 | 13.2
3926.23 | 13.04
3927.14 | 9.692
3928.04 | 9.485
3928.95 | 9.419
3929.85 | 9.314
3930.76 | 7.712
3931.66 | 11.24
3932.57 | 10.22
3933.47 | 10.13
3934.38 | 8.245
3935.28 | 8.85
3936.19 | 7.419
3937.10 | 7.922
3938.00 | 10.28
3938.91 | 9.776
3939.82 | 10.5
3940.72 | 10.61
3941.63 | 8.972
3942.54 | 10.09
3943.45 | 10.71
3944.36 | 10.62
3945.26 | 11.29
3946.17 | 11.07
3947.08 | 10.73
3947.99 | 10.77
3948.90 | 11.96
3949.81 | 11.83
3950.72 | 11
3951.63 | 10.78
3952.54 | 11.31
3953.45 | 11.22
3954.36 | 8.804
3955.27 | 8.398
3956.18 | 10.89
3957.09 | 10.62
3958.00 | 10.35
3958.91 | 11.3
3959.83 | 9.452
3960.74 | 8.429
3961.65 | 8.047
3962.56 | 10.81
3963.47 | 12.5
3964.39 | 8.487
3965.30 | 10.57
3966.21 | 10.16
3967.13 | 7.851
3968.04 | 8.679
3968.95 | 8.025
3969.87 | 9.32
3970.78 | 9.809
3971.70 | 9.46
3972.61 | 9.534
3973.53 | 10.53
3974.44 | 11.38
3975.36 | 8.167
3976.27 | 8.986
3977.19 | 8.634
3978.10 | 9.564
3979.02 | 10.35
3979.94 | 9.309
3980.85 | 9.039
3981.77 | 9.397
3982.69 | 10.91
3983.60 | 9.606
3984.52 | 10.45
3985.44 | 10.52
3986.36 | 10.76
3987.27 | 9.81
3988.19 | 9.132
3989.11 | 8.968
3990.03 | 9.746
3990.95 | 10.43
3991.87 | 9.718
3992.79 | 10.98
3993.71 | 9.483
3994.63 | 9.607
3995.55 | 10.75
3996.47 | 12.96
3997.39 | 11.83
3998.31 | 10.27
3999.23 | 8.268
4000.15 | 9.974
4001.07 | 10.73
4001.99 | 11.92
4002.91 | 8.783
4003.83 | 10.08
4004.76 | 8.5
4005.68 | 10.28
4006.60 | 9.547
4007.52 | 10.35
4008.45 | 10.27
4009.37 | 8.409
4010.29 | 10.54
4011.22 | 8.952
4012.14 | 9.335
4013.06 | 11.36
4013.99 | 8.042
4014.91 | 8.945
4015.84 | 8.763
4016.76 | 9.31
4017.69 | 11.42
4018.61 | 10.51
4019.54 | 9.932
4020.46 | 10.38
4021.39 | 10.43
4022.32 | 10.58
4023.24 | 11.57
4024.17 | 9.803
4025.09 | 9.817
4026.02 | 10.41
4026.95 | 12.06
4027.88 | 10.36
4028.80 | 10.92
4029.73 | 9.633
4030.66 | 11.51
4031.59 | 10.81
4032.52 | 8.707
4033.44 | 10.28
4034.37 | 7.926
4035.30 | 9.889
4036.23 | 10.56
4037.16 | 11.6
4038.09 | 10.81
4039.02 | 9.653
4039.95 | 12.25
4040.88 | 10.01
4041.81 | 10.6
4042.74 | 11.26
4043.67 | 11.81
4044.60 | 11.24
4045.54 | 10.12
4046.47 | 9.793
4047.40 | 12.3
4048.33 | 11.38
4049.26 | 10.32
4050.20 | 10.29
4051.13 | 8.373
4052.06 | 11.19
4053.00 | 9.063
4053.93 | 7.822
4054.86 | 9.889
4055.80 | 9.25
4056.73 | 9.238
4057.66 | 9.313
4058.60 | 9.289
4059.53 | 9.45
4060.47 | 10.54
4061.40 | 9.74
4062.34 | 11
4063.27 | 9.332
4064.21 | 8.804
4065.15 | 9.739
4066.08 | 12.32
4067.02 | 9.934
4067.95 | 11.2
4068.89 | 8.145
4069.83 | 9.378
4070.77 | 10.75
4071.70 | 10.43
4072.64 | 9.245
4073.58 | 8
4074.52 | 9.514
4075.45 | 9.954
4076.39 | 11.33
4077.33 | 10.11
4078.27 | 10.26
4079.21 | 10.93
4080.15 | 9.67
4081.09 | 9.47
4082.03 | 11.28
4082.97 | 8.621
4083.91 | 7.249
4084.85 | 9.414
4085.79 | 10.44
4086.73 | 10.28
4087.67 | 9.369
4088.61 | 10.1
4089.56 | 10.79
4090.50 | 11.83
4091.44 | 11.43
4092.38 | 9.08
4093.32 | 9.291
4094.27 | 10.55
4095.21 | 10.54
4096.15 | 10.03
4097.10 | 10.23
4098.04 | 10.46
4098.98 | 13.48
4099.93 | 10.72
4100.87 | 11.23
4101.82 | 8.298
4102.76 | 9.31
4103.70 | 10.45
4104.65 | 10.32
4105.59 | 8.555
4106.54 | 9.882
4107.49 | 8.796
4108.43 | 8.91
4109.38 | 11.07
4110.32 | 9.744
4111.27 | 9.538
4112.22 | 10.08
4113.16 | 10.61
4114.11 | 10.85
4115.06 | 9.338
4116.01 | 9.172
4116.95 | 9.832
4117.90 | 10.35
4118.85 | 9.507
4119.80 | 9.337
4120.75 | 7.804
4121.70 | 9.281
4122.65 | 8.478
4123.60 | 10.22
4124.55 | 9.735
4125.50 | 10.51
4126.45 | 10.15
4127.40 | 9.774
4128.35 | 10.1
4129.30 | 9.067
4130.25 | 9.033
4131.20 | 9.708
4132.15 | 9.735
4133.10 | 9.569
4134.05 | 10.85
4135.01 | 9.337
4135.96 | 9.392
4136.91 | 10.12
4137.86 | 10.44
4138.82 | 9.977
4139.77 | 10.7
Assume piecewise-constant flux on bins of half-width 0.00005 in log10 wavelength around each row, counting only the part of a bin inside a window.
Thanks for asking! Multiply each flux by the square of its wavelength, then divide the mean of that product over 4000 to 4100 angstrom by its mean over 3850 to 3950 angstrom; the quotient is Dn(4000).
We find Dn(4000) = 1.0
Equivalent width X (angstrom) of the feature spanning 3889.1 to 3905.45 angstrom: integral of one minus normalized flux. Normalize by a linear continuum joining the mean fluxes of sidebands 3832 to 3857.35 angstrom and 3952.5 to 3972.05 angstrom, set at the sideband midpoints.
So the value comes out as 0.1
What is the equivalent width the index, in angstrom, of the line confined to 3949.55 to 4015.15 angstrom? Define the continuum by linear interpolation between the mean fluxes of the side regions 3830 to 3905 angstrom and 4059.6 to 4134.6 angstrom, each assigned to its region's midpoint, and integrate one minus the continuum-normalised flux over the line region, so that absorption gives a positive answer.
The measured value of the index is 4.0 angstrom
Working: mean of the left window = 11.2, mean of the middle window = 9.9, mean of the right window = 9.92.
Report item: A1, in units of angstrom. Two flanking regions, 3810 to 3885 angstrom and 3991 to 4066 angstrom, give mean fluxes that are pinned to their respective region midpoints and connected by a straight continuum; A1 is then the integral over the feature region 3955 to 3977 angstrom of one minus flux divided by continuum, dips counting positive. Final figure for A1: 1.83 angstrom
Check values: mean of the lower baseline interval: 11.2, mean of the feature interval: 9.65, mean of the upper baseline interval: 10.1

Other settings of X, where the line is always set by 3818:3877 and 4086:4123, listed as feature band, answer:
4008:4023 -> 0.9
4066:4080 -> 0.2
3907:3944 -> 1.8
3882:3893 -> 0.5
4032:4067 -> 0.5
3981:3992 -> 0.7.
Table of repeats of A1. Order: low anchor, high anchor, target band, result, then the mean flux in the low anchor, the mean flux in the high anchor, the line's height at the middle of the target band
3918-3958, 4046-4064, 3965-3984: 1.4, 10.4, 9.86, 10.2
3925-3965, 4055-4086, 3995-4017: 0.1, 10.2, 9.79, 9.98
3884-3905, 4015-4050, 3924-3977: 1.9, 10.4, 10.5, 10.4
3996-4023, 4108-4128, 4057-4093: -0.3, 10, 9.73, 9.85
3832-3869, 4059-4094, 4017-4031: -0.5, 11.3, 9.96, 10.3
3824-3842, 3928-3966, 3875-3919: -2.5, 10.5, 10.1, 10.2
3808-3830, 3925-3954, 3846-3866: -1.9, 10.5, 10.3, 10.5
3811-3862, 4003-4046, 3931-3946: 1.0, 10.8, 10.2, 10.5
